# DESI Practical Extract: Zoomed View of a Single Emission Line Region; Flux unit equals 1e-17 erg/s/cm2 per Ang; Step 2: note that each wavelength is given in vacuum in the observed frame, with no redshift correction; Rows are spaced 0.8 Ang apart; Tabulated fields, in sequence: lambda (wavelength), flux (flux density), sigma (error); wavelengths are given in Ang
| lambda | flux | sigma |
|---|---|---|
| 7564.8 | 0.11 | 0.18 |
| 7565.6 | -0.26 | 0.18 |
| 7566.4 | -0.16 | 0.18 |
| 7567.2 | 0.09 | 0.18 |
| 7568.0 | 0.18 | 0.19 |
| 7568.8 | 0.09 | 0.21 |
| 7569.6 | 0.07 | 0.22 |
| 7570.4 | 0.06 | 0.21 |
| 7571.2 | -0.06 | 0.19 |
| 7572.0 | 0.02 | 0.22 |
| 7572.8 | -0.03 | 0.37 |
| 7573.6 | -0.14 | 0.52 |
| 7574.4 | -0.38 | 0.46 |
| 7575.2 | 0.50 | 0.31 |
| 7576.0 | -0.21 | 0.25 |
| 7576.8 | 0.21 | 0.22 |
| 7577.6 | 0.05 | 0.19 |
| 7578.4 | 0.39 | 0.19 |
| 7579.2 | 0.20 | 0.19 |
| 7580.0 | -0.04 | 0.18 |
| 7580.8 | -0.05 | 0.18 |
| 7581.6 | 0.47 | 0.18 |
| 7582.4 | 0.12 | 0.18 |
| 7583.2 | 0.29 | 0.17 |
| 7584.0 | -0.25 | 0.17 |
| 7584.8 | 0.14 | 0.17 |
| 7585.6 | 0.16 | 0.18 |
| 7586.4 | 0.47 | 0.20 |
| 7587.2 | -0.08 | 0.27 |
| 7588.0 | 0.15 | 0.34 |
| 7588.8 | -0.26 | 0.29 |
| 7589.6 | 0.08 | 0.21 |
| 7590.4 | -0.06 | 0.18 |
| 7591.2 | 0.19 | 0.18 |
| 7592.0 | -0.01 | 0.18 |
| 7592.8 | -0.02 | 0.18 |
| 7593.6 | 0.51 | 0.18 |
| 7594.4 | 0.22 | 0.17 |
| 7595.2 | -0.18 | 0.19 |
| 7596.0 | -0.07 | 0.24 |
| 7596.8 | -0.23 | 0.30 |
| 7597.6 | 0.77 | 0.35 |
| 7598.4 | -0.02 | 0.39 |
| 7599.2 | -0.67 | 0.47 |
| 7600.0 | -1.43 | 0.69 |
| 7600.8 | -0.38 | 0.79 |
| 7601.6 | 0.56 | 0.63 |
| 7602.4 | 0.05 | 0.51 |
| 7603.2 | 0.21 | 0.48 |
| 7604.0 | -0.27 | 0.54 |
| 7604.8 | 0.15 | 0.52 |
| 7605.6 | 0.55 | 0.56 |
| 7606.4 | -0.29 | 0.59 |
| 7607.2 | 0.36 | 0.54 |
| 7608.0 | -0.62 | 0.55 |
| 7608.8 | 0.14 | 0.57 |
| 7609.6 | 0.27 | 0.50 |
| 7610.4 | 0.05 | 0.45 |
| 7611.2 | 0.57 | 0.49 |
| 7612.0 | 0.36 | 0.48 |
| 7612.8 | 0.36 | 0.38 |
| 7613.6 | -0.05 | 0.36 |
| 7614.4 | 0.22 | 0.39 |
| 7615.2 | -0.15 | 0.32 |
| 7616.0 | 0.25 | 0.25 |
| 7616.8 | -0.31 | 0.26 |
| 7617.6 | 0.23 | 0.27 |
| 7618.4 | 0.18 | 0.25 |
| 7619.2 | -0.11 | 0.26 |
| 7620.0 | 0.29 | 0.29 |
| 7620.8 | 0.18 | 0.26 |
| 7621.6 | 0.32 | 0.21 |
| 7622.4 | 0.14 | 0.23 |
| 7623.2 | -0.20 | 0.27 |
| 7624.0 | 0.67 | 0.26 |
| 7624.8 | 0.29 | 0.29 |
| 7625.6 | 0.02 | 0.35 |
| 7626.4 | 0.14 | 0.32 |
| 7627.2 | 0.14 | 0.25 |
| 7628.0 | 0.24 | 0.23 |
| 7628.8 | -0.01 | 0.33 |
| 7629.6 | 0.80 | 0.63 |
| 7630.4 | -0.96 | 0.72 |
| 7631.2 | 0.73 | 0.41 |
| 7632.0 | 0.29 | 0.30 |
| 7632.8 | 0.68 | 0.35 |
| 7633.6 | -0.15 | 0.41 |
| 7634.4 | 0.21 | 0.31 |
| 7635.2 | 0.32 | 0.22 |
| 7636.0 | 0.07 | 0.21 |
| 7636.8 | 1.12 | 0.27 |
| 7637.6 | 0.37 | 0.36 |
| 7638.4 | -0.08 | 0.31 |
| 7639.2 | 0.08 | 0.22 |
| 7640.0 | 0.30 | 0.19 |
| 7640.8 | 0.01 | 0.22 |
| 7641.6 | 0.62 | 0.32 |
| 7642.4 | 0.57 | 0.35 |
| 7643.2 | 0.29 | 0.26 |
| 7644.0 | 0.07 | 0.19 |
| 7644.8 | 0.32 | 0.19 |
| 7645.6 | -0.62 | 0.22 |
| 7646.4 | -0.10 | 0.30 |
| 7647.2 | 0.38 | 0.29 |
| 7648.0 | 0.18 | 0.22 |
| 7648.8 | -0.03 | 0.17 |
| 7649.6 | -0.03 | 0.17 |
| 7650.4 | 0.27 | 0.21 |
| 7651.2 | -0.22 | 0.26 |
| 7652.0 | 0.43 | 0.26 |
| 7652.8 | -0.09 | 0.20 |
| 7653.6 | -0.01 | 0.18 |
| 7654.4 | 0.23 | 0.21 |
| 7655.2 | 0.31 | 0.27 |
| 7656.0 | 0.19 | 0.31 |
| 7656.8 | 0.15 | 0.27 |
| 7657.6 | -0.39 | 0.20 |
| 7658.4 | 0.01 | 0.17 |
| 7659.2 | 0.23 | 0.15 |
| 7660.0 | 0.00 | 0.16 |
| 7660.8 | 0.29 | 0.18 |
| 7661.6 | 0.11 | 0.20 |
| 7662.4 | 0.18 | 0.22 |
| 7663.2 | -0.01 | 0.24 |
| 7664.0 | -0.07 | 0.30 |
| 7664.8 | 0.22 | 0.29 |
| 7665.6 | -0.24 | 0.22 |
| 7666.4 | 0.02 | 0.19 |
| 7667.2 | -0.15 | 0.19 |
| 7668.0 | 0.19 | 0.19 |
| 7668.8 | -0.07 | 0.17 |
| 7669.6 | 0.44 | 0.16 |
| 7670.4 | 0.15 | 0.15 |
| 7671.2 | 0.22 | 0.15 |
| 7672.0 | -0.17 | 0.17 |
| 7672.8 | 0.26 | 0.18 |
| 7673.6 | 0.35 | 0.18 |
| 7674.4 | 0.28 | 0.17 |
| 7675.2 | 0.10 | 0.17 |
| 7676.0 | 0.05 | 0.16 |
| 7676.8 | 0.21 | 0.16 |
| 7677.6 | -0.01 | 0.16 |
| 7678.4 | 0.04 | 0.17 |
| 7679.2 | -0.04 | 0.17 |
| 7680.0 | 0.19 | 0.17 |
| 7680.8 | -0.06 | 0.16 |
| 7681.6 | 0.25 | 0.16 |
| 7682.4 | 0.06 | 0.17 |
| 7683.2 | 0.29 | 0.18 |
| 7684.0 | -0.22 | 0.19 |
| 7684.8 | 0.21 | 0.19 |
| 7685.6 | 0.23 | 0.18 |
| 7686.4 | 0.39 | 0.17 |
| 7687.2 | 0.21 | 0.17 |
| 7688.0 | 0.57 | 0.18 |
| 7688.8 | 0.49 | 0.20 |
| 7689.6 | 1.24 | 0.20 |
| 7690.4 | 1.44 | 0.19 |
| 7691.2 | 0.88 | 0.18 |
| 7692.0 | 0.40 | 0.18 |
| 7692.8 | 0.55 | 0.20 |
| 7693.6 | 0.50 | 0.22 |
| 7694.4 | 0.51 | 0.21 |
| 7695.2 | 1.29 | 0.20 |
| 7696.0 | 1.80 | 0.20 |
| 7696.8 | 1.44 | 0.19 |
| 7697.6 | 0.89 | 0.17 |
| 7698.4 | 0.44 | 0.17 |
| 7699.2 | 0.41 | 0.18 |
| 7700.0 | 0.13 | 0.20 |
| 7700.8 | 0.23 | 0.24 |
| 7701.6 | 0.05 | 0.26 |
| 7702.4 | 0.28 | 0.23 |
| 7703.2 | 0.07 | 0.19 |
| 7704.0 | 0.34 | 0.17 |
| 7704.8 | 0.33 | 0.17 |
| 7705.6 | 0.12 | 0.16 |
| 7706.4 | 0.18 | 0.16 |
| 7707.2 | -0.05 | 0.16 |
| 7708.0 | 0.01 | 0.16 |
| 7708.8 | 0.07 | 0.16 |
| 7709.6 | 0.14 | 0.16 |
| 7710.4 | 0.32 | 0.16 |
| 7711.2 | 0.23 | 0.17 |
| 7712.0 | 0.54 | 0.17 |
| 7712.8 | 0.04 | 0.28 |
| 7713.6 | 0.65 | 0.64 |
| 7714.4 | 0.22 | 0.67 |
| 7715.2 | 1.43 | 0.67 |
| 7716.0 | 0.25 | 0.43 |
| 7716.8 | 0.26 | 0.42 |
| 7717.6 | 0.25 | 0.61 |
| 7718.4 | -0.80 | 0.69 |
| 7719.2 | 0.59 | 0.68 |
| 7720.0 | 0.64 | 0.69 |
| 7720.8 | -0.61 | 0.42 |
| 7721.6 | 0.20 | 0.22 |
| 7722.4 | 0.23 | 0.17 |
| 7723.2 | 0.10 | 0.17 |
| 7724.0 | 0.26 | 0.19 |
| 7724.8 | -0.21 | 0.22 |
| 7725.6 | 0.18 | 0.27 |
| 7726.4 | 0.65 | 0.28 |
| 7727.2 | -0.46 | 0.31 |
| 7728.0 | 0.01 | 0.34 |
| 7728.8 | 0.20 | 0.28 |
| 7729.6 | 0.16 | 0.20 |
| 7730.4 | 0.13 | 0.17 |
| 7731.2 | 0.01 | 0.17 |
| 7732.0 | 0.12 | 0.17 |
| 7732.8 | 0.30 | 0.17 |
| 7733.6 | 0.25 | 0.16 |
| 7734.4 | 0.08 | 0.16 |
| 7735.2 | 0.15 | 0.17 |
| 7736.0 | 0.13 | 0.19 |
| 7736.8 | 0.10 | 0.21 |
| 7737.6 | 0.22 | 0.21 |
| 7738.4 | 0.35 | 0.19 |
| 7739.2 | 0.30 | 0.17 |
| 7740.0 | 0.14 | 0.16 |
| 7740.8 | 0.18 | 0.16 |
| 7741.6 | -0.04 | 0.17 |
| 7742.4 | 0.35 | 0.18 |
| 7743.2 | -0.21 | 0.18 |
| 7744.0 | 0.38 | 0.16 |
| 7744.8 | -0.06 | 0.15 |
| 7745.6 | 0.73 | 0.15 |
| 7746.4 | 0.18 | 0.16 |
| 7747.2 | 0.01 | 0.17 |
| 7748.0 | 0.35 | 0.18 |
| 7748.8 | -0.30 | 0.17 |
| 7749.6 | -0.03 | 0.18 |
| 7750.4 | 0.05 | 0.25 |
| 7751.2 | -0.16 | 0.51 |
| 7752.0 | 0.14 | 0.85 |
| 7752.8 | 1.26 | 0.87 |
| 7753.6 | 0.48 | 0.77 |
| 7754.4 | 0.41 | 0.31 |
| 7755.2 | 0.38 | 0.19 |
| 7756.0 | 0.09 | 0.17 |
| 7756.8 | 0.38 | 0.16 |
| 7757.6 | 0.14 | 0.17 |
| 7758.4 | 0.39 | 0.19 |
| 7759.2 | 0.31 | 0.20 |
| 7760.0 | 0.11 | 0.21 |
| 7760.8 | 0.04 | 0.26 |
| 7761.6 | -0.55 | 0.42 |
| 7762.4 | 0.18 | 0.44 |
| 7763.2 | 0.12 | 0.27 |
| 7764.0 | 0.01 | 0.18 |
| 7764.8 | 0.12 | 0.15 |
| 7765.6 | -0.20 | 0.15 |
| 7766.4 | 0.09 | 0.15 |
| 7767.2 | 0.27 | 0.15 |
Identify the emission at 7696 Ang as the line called [O II]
